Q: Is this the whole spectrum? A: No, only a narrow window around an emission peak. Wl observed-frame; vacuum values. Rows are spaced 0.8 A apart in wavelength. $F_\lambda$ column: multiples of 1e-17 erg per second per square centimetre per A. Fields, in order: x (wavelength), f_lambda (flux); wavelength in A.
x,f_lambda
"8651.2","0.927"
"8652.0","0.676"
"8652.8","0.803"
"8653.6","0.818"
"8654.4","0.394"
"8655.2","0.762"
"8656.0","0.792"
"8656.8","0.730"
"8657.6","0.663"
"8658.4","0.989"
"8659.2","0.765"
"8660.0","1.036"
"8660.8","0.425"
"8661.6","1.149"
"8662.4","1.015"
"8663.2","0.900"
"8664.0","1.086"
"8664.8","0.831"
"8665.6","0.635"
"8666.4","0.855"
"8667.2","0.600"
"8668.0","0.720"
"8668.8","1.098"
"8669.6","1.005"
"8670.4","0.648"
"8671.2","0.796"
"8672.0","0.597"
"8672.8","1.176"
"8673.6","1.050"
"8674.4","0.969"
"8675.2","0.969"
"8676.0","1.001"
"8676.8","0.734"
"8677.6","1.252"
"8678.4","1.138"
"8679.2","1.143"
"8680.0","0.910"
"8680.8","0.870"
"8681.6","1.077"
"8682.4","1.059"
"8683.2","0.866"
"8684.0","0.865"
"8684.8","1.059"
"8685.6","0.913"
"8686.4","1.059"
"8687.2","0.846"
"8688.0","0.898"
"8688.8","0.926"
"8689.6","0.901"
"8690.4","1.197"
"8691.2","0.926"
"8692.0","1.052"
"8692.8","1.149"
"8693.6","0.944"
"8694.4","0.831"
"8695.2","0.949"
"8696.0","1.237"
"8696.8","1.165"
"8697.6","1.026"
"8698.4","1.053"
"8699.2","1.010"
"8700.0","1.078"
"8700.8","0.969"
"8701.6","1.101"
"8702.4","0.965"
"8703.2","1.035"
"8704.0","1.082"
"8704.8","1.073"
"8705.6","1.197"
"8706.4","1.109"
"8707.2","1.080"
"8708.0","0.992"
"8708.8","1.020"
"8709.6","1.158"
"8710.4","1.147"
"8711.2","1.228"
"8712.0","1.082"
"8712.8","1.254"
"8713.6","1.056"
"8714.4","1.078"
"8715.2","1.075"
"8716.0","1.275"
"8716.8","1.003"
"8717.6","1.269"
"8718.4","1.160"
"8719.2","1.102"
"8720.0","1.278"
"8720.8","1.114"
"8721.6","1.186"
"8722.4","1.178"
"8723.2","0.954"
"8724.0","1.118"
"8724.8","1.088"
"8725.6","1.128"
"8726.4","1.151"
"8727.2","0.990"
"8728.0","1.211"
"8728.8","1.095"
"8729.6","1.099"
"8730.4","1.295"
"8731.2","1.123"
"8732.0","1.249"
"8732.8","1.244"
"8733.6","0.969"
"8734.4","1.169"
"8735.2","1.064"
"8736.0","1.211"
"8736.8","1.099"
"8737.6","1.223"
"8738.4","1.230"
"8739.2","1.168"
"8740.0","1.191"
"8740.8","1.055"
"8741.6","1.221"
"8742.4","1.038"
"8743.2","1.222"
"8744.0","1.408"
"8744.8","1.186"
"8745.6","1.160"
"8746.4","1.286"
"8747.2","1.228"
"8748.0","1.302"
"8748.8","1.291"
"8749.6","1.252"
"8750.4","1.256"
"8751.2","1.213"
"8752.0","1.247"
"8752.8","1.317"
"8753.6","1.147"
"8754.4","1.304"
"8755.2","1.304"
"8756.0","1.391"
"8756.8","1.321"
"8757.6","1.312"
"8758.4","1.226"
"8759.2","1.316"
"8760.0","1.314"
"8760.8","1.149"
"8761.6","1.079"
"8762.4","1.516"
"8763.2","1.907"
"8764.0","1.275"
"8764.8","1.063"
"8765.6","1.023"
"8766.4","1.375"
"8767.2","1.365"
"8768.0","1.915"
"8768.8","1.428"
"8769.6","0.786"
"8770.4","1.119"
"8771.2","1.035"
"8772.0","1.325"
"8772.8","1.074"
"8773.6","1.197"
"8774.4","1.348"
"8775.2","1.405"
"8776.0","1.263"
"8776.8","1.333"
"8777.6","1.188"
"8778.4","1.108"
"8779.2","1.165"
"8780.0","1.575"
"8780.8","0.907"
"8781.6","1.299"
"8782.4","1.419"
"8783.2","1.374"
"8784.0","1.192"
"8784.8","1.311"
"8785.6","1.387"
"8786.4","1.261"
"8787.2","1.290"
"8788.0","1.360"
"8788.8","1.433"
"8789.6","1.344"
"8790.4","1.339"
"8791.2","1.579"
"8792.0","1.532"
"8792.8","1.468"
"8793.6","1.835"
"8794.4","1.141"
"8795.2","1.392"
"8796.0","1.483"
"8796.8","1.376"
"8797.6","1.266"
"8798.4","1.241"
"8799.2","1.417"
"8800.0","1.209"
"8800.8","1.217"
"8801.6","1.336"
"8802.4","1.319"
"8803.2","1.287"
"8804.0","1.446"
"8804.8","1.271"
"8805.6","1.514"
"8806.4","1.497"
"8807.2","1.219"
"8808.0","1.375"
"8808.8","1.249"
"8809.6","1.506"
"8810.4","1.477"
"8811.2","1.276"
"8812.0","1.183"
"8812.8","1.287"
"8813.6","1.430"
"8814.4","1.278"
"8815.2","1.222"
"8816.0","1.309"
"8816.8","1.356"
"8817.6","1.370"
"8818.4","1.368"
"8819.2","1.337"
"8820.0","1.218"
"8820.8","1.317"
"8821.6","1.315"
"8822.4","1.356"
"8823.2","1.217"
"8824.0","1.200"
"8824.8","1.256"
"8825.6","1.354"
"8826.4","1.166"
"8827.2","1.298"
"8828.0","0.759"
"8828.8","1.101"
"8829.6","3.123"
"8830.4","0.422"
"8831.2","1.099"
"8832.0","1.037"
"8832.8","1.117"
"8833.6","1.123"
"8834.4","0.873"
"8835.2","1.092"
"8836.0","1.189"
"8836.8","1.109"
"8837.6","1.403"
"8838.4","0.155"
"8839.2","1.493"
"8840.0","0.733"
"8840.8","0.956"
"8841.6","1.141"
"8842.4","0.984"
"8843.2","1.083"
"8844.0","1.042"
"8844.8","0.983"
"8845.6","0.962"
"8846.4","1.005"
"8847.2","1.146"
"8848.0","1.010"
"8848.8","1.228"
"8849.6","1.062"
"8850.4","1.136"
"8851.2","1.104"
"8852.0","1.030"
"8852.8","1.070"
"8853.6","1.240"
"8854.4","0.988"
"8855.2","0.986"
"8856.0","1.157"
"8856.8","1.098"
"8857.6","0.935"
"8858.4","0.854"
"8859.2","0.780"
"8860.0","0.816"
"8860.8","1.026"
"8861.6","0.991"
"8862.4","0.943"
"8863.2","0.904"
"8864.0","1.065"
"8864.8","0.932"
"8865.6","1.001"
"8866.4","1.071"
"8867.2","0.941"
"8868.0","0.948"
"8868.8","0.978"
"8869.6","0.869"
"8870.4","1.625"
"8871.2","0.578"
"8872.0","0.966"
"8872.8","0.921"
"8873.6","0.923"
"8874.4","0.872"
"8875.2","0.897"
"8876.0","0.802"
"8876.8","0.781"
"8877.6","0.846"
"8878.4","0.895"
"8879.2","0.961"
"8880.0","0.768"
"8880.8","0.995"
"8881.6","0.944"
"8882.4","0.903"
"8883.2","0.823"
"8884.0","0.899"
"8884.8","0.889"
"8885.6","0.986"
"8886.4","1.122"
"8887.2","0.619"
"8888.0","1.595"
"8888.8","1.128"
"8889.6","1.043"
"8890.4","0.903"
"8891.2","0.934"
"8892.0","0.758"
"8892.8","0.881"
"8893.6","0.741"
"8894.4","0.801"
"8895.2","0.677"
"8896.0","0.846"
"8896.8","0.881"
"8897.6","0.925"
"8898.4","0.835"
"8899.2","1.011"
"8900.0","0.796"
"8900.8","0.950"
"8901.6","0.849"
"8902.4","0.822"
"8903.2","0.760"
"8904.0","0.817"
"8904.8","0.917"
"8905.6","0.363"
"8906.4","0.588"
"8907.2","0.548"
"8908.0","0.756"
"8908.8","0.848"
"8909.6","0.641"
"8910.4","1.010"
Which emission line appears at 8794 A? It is C III]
